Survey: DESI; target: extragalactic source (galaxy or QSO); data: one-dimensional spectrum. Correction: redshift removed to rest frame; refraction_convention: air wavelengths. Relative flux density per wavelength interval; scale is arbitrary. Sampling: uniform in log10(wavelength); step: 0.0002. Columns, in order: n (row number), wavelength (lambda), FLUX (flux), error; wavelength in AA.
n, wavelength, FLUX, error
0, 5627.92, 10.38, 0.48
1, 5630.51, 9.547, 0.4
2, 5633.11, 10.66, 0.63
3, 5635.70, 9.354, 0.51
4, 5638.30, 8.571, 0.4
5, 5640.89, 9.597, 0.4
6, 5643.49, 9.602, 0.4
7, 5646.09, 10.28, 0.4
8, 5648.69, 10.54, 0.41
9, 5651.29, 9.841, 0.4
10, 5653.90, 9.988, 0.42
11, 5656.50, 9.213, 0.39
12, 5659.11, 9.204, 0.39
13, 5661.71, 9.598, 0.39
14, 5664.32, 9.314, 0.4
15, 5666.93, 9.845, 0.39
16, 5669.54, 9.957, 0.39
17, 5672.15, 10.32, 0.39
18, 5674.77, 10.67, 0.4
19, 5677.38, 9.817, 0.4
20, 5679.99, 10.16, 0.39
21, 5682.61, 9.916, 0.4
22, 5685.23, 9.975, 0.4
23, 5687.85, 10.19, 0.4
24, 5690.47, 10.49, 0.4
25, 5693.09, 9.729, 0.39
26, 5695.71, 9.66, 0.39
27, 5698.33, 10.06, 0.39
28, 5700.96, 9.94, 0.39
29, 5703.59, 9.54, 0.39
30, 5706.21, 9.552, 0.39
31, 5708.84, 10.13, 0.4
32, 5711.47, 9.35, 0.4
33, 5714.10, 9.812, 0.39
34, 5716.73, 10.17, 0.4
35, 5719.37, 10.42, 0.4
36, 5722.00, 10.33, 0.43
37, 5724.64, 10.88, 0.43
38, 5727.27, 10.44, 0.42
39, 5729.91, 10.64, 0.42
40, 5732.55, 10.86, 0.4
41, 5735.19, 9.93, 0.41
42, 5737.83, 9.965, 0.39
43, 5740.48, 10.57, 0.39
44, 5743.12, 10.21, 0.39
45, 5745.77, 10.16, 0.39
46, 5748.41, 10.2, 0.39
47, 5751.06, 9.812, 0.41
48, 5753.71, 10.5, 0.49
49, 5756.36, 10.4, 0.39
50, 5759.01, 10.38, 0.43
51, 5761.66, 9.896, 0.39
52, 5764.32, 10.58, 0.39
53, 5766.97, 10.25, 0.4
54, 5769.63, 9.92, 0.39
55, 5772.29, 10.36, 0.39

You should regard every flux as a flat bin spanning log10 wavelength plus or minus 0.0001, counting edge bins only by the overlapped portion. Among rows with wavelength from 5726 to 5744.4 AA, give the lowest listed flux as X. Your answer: 9.93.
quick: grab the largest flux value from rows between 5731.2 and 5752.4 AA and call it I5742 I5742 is 10.86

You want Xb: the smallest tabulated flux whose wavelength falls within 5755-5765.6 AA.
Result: 9.896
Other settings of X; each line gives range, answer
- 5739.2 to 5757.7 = 9.812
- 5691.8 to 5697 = 9.66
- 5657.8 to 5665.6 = 9.204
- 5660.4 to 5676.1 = 9.314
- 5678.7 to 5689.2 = 9.916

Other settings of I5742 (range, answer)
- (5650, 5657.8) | 9.988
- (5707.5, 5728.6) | 10.88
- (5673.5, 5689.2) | 10.67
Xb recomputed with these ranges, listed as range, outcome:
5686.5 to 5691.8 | 10.19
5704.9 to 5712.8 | 9.35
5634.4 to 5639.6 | 8.571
